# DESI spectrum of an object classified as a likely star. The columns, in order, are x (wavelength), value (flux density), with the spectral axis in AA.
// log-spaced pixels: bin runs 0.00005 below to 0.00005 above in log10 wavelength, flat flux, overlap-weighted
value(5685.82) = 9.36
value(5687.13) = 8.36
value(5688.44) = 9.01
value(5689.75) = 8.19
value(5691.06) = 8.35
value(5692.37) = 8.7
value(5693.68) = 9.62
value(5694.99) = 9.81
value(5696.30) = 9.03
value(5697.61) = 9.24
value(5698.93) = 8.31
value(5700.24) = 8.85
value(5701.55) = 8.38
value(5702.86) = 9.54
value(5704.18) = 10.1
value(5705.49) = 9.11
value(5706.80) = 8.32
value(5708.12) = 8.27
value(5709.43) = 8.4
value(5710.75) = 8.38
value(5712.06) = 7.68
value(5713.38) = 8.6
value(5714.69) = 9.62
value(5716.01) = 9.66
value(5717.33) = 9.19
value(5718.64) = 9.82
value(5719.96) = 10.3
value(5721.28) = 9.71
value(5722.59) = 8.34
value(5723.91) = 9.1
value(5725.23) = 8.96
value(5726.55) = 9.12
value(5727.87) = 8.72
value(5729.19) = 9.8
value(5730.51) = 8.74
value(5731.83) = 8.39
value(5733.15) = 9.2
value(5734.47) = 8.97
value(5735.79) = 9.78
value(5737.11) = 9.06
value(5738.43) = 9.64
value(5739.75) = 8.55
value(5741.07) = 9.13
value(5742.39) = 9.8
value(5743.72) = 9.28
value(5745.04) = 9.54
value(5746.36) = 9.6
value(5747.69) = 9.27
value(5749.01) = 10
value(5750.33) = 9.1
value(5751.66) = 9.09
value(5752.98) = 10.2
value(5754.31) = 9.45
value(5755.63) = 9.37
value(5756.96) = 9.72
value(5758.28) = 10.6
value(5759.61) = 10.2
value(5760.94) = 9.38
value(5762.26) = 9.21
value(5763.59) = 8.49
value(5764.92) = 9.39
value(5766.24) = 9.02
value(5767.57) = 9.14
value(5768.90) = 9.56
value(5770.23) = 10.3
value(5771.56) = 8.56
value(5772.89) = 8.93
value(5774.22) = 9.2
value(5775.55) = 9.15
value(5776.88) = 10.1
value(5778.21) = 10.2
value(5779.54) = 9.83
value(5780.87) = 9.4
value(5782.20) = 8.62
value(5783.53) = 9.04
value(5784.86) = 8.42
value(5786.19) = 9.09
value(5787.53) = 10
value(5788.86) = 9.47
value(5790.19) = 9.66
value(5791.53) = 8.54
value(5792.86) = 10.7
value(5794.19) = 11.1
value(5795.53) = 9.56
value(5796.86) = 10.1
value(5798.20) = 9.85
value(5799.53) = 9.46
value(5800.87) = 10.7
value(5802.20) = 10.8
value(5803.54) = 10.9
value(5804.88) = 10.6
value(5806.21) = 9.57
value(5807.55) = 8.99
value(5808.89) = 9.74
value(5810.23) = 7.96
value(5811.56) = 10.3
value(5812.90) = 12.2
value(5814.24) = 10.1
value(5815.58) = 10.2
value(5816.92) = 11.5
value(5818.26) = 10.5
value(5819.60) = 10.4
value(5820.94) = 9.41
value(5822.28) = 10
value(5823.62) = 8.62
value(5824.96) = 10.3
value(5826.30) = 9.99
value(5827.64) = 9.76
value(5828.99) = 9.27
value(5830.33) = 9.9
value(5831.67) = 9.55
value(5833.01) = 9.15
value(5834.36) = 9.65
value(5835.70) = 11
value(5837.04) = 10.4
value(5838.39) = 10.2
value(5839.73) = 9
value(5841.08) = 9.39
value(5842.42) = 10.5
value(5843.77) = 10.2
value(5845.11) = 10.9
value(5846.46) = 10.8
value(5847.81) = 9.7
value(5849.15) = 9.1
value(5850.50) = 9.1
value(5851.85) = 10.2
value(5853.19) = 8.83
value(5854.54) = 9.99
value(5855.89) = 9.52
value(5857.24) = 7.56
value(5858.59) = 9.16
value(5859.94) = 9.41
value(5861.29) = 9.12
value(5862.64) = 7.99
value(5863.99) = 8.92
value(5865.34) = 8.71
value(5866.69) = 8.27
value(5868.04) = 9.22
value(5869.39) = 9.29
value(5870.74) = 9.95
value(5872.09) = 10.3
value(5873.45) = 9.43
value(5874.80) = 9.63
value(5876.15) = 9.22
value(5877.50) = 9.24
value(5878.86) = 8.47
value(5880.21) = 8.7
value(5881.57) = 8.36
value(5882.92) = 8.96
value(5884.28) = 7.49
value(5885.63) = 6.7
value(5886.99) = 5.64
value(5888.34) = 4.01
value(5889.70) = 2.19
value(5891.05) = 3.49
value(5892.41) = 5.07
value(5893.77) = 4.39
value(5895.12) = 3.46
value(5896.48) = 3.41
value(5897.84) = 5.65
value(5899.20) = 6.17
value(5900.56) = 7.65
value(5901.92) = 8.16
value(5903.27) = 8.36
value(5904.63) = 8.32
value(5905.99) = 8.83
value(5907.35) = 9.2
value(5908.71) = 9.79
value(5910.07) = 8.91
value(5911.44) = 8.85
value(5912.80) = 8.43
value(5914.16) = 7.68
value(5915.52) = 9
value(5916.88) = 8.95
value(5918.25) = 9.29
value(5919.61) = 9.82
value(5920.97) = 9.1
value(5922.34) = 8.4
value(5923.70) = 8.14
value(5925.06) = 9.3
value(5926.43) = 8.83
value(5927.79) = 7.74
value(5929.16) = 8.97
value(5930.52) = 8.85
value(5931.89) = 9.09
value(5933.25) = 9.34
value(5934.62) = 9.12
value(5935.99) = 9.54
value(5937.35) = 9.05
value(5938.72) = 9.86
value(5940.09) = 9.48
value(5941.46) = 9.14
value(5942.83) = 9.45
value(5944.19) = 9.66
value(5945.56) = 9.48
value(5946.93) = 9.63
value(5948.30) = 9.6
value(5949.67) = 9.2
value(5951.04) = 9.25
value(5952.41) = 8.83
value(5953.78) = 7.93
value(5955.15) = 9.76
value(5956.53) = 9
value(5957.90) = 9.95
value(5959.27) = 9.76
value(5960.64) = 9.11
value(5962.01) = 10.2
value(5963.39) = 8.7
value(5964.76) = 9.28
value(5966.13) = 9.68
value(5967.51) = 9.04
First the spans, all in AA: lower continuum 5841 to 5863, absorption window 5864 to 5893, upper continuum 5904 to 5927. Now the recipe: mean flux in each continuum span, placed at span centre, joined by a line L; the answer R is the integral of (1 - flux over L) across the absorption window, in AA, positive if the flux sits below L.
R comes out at 4.7 AA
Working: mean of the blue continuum 9.52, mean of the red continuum 8.87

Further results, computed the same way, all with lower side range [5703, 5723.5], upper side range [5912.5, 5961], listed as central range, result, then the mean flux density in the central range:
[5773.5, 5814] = -3.2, 9.78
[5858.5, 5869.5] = 0.3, 8.87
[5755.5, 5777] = -0.8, 9.41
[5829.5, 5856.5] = -2.3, 9.85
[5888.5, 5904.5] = 6.6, 5.34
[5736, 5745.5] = -0.3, 9.31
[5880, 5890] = 2.8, 6.56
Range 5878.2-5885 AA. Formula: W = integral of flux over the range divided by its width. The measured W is 8.39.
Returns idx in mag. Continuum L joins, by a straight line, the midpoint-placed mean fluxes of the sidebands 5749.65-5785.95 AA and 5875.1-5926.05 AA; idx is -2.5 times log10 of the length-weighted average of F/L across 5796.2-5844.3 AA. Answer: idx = -0.16 mag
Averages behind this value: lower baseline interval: 9.39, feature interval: 10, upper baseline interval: 7.51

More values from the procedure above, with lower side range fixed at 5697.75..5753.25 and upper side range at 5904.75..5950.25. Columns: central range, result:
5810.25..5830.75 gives -0.113 mag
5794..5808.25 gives -0.114 mag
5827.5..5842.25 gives -0.078 mag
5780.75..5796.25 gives -0.043 mag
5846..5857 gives -0.053 mag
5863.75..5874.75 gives -0.025 mag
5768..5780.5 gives -0.048 mag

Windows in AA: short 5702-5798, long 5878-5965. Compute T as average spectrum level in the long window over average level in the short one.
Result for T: 0.88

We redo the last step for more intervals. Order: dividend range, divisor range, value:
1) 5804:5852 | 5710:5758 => 1.07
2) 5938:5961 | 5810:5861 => 0.95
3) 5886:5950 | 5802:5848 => 0.80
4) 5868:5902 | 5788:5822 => 0.70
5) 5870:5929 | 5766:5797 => 0.82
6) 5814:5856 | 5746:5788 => 1.05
